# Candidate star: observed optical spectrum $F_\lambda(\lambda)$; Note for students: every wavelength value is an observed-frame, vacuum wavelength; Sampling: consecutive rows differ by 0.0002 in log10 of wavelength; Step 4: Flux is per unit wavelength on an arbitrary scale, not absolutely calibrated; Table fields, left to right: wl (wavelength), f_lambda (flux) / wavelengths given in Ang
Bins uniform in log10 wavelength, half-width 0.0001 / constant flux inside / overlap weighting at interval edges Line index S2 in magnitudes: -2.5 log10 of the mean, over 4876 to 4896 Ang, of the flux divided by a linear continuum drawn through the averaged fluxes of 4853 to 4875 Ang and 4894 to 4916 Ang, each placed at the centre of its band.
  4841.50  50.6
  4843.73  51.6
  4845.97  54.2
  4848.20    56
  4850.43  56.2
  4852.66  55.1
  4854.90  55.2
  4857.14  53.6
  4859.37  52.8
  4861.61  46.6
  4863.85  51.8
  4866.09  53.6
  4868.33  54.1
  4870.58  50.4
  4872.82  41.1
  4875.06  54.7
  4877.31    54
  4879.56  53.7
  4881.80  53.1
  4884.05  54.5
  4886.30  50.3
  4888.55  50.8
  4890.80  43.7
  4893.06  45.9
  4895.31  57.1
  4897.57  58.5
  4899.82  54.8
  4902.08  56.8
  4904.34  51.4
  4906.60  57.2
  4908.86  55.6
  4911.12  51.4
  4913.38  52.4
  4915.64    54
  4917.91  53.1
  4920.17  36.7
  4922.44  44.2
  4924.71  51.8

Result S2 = 0.04 mag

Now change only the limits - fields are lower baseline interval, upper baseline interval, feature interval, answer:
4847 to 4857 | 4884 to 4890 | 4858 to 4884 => 0.03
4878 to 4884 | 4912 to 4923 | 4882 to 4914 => -0.04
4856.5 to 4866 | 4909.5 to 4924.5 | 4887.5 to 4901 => -0.04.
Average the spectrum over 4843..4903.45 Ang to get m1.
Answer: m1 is 52.6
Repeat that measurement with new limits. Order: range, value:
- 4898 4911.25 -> 55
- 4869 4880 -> 50.7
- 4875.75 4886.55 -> 53.4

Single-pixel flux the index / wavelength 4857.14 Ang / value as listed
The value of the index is 53.6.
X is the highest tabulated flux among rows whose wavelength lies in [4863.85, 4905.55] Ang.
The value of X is 58.5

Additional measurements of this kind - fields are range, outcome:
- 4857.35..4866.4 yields 53.6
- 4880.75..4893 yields 54.5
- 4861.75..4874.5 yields 54.1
